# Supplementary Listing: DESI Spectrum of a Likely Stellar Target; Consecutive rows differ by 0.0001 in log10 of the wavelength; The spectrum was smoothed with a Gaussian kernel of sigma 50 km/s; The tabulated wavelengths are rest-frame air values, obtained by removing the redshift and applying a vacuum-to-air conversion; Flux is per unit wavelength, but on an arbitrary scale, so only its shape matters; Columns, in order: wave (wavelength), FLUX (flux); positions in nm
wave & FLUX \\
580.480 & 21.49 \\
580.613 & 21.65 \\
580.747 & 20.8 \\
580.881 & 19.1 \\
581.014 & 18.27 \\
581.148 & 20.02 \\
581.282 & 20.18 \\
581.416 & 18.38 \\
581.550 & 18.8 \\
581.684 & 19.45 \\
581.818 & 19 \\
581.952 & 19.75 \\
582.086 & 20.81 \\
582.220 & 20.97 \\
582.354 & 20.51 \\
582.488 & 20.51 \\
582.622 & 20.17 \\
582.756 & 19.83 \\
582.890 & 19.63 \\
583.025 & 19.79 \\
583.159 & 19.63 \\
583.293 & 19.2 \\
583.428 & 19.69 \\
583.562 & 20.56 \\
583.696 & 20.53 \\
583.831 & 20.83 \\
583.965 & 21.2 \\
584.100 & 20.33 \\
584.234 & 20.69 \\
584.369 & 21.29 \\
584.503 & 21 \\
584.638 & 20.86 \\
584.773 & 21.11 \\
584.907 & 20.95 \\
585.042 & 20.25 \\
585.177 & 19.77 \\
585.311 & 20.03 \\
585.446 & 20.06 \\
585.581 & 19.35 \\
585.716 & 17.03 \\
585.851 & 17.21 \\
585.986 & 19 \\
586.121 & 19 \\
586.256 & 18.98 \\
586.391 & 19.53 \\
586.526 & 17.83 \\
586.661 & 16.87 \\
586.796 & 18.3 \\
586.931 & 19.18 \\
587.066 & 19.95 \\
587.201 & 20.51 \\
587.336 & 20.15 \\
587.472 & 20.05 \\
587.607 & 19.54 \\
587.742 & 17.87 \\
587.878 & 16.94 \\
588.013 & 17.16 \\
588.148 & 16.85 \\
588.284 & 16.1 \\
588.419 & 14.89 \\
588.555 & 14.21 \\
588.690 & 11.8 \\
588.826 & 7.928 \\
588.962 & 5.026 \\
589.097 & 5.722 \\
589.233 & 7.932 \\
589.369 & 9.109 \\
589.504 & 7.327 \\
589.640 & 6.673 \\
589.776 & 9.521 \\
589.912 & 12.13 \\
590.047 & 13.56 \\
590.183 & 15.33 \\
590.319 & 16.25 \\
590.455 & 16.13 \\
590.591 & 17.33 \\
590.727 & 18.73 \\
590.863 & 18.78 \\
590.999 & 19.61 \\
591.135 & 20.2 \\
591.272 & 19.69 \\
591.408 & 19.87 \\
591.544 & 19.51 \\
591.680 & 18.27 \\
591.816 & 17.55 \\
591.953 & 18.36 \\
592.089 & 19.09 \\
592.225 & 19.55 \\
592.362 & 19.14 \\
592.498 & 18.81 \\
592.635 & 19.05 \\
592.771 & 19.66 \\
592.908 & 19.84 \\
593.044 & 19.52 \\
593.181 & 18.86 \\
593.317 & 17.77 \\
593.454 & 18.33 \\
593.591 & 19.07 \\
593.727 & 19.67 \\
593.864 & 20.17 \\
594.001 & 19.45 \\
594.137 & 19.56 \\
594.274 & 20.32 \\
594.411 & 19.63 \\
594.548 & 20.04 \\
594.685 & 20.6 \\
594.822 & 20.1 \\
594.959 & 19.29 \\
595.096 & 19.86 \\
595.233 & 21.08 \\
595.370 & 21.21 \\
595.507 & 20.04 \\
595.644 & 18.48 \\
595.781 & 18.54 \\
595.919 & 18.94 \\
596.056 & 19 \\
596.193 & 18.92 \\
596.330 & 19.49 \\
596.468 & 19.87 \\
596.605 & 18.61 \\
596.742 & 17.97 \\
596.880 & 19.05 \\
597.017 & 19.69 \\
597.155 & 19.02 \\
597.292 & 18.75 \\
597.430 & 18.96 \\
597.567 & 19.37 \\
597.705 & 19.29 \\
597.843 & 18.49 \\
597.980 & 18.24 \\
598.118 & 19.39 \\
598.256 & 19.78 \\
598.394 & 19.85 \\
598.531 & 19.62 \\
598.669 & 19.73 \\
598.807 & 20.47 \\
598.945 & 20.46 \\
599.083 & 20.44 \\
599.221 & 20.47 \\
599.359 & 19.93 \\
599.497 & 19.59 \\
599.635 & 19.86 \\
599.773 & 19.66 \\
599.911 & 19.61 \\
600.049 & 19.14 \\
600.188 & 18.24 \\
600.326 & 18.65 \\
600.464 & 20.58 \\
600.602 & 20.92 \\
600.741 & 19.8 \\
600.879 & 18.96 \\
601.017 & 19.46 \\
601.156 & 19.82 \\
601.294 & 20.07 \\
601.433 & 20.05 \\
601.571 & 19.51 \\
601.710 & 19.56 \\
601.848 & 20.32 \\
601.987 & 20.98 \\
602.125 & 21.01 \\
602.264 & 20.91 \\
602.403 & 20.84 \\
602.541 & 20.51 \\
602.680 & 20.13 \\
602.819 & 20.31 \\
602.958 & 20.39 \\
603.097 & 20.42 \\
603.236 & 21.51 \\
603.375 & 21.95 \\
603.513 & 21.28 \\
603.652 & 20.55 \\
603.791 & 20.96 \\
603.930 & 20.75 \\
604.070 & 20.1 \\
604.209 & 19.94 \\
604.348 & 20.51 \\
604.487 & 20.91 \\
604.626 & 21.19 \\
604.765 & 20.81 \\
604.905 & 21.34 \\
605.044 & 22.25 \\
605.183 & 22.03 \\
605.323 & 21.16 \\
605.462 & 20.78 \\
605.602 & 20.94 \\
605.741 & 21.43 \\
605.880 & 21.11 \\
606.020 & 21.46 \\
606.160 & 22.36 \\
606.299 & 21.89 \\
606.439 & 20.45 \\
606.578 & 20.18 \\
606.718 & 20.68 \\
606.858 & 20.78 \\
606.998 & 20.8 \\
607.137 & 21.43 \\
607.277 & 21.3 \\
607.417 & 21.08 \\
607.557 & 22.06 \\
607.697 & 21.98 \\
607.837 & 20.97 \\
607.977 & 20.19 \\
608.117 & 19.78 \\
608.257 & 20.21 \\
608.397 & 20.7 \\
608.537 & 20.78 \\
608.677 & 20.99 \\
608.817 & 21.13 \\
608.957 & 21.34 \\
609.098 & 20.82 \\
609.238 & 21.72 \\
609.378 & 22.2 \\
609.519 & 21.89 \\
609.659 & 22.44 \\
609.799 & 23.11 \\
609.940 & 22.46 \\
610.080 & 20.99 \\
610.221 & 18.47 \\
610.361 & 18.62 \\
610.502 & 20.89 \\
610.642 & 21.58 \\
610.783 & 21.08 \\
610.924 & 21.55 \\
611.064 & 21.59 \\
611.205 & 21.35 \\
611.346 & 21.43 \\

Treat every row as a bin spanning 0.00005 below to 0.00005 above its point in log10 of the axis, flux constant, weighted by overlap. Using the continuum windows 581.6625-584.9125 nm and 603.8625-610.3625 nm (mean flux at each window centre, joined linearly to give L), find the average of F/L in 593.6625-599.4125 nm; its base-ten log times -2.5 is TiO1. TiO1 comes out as 0.06 mag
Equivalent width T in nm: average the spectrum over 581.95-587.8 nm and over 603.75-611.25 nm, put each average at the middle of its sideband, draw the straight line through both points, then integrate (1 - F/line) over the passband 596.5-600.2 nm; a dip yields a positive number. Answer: 0.207 nm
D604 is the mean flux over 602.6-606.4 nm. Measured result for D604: 21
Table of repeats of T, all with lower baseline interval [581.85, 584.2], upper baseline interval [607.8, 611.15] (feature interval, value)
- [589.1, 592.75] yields 0.812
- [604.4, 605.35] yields -0.021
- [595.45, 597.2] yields 0.136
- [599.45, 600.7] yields 0.071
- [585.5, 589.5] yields 0.882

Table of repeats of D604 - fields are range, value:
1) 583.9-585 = 20.9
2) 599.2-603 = 20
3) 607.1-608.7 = 20.9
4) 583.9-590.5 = 16.5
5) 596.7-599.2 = 19.4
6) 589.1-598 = 18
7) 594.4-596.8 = 19.5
